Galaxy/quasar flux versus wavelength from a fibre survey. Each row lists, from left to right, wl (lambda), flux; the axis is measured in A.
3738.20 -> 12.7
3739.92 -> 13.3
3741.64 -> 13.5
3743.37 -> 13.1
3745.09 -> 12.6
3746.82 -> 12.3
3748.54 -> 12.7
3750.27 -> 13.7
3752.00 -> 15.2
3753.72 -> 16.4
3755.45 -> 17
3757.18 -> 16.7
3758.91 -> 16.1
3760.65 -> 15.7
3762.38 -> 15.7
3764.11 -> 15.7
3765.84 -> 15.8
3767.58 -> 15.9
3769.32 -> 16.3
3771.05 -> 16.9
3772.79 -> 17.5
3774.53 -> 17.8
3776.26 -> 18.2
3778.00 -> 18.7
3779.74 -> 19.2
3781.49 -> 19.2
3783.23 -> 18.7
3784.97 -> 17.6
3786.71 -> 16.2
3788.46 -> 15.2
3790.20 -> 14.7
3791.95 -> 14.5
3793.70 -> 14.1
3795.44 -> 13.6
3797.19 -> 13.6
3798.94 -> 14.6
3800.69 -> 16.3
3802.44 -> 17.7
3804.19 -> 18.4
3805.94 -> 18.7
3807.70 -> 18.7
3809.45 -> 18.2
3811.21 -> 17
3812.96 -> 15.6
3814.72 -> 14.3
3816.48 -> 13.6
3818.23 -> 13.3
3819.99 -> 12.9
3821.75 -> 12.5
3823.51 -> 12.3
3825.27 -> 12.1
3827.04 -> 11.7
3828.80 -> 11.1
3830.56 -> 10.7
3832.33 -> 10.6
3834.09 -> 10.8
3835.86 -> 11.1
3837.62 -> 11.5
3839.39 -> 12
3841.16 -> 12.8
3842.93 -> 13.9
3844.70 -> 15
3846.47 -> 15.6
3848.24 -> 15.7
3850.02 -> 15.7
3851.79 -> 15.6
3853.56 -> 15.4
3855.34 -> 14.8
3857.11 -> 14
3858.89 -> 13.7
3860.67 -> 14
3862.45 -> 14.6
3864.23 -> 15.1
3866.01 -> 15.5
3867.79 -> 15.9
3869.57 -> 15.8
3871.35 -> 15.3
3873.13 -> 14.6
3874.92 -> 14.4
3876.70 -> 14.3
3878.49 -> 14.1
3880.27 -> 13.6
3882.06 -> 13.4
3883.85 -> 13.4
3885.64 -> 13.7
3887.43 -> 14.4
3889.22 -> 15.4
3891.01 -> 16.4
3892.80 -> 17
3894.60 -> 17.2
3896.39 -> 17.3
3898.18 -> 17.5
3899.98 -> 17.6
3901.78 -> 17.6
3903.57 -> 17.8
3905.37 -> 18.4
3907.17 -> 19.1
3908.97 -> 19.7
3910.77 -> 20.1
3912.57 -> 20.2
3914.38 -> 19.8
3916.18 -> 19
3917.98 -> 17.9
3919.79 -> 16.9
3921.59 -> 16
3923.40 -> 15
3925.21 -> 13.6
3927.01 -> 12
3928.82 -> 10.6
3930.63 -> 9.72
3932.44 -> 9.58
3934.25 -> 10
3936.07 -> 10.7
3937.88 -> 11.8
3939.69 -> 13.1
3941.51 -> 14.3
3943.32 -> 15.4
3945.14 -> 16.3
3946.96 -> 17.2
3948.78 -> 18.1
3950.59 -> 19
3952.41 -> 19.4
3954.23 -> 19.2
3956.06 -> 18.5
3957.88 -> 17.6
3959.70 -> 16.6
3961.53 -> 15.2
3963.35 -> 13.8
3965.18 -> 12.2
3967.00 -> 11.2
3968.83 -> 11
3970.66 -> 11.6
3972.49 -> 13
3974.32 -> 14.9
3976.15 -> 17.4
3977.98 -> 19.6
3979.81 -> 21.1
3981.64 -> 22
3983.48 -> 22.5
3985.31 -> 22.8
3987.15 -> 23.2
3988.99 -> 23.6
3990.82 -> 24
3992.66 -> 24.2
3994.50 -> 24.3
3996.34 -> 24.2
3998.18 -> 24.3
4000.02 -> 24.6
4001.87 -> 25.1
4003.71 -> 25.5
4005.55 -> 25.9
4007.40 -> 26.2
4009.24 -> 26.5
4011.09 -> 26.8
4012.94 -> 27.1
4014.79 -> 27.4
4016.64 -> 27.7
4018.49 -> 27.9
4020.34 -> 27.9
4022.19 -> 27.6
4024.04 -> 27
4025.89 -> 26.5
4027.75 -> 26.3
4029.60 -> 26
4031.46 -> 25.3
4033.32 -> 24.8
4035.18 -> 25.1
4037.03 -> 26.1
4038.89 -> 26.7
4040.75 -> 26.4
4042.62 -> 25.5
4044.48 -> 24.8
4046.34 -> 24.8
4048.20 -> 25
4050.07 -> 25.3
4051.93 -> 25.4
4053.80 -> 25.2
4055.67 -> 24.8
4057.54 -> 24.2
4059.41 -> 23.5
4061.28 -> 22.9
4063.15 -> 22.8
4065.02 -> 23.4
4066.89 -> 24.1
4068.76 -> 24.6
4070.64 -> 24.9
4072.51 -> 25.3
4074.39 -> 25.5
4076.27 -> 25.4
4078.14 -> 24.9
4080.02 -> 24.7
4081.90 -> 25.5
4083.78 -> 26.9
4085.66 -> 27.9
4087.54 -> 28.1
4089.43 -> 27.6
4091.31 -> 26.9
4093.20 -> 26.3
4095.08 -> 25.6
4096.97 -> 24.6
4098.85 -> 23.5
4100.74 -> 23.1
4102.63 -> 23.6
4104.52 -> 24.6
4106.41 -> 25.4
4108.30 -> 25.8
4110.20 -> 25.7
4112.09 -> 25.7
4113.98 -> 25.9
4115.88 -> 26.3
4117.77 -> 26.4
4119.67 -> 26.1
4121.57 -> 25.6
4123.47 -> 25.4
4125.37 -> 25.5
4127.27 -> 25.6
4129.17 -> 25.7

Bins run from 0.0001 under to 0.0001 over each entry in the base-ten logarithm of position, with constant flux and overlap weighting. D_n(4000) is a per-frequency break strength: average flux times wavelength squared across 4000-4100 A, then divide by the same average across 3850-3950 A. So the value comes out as 1.80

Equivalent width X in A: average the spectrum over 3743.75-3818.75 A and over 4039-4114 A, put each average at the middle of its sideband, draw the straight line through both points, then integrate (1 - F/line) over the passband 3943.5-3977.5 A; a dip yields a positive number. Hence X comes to 9.2 A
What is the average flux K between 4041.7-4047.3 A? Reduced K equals 25.1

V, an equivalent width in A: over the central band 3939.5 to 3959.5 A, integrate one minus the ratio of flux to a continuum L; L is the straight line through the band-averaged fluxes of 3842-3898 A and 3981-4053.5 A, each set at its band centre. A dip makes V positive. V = 3.3 A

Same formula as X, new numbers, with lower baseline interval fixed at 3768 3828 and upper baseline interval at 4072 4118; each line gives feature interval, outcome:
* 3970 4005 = 0.9 A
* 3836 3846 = 2.5 A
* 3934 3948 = 4.6 A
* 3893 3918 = 1.2 A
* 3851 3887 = 7.2 A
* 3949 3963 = 2.2 A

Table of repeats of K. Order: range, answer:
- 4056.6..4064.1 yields 23.3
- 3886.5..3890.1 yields 14.9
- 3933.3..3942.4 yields 12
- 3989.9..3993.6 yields 24.1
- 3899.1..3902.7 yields 17.6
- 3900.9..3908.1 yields 18.2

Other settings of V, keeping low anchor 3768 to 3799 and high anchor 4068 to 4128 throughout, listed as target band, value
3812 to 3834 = 6.4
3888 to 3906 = 2.4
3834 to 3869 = 8.1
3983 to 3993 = -0.4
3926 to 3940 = 6.7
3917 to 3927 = 2.4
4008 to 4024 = -2.8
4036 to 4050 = -0.9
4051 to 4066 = 0.3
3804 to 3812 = -0.5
